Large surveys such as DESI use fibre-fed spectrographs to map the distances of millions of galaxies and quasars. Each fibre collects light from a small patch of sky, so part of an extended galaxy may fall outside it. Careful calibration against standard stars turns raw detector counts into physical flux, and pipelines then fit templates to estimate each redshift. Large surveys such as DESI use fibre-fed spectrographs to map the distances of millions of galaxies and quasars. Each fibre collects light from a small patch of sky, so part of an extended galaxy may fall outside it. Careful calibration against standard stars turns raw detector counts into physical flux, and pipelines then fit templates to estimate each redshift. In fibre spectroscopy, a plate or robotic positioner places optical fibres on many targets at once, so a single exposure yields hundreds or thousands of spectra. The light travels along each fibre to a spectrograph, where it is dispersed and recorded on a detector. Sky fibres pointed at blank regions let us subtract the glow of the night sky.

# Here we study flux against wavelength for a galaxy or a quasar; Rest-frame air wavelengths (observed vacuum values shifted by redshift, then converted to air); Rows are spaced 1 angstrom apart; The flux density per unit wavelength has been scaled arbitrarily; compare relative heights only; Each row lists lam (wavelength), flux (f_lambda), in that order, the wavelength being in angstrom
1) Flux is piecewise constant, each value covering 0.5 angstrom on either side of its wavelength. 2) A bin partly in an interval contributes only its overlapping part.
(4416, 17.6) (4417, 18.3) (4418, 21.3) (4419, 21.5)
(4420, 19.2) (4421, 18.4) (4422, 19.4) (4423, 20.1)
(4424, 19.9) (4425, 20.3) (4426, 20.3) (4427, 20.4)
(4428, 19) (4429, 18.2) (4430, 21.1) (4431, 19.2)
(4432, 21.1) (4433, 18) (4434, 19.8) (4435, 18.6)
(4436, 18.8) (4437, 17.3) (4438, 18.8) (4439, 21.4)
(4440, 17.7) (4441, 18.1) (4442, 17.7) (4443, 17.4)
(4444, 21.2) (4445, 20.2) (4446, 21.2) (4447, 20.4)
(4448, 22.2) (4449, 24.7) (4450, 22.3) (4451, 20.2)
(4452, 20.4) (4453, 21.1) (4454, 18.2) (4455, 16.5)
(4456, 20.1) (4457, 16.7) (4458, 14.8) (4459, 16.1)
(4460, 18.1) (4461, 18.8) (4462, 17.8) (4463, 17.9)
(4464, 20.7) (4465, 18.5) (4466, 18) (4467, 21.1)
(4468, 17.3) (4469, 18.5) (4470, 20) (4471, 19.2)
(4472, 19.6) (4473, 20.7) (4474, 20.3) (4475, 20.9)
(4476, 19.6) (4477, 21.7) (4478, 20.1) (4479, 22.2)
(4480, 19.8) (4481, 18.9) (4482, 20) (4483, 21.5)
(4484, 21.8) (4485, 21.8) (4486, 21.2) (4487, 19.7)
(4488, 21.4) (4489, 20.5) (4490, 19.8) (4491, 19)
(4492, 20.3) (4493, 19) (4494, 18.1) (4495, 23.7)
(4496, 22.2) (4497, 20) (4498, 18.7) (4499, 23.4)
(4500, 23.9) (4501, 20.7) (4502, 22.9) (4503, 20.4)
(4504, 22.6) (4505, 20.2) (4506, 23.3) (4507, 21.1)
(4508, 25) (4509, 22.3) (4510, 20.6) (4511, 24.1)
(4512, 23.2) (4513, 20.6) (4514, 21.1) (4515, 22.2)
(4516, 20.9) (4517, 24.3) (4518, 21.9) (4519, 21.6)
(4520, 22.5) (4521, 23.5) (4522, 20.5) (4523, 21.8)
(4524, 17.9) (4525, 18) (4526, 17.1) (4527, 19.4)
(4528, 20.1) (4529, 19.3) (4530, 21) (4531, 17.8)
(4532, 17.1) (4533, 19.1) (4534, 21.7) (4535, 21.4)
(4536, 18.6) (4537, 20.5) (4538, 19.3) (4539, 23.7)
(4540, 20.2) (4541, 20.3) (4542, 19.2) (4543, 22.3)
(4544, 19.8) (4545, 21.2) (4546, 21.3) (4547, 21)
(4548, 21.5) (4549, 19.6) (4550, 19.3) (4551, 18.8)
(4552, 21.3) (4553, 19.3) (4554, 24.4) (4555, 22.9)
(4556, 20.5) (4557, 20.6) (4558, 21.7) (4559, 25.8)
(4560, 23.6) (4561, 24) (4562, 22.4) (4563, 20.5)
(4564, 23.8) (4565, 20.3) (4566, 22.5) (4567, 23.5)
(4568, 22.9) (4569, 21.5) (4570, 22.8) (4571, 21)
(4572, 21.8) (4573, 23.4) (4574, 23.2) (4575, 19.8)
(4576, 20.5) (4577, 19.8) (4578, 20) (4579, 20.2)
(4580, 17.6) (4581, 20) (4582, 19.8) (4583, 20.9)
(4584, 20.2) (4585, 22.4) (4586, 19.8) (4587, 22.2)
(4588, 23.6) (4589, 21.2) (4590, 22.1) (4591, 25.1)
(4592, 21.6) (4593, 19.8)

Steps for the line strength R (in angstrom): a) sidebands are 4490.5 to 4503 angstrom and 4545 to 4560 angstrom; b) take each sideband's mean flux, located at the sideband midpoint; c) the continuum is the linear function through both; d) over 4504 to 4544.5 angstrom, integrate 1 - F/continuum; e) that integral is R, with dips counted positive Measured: 0.5 angstrom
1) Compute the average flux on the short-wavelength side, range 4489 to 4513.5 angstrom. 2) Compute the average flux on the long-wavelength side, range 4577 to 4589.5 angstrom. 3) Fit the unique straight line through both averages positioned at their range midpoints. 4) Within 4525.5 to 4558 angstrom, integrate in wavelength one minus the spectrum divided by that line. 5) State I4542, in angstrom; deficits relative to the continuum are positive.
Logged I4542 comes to 1.1 angstrom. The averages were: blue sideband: 21.4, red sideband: 20.6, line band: 20.3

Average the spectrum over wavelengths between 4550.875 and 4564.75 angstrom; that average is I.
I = 22.2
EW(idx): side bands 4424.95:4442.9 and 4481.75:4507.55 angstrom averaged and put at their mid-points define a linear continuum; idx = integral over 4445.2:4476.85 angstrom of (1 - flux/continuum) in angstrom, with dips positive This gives 0.9 angstrom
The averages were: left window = 19.1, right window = 21.1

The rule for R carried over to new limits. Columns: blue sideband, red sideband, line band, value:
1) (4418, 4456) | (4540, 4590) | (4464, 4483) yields 0.3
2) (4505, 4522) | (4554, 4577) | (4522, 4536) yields 1.8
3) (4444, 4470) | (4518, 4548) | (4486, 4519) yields -2.6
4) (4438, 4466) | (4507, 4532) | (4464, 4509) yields -1.1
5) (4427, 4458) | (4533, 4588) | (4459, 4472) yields 0.7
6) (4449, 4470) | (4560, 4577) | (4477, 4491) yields -0.8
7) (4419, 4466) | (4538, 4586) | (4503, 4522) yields -1.6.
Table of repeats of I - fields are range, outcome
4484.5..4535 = 21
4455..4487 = 19.4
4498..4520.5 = 22.1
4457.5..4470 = 18.2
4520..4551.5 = 20.1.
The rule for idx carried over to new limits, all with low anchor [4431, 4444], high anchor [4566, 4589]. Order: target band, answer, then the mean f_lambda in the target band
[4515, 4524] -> -0.7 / 21.9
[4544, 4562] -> -0.6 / 21.6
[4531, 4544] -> 0.2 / 20.2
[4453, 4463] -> 0.8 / 17.7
